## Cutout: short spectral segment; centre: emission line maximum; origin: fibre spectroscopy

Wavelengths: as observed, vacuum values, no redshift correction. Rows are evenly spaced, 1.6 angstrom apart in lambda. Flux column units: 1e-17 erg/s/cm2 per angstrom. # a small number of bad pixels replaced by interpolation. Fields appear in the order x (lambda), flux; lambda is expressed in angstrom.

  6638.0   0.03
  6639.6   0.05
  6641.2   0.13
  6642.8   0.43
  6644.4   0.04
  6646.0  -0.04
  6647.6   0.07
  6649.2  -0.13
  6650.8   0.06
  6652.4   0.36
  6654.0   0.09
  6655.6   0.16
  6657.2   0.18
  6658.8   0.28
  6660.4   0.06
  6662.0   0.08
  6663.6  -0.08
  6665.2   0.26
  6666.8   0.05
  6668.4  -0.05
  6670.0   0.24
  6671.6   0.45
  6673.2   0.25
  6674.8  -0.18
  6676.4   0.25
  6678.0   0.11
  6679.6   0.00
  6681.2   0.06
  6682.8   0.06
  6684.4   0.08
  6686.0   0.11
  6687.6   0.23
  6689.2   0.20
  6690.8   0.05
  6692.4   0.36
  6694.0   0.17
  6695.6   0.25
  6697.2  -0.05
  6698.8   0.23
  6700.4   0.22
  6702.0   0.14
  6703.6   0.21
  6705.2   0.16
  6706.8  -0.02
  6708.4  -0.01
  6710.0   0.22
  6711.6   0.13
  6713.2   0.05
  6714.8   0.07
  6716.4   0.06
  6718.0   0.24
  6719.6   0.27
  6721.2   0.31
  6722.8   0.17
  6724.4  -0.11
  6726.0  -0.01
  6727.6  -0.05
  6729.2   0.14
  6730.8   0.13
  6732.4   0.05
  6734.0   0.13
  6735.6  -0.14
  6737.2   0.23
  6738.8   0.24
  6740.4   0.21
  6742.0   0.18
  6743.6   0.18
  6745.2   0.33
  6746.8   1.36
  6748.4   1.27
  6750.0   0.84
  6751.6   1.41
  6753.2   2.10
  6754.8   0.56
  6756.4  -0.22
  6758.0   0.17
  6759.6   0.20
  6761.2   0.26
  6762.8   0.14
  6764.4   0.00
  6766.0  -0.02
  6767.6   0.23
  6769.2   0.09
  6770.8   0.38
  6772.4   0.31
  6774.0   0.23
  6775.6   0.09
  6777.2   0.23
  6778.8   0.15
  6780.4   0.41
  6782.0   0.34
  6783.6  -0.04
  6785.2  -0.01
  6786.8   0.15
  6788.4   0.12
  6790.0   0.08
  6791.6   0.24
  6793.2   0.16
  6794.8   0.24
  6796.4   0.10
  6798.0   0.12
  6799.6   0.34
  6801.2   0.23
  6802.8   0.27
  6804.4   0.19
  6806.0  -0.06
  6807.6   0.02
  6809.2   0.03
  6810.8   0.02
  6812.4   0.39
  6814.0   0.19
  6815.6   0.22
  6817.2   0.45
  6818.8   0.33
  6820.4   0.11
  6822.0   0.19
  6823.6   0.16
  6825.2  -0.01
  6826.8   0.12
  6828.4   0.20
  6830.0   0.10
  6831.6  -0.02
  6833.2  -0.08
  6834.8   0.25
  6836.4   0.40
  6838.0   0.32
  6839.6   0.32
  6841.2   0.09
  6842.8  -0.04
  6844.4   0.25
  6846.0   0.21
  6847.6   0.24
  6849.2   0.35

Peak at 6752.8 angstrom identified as [O II] 3727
